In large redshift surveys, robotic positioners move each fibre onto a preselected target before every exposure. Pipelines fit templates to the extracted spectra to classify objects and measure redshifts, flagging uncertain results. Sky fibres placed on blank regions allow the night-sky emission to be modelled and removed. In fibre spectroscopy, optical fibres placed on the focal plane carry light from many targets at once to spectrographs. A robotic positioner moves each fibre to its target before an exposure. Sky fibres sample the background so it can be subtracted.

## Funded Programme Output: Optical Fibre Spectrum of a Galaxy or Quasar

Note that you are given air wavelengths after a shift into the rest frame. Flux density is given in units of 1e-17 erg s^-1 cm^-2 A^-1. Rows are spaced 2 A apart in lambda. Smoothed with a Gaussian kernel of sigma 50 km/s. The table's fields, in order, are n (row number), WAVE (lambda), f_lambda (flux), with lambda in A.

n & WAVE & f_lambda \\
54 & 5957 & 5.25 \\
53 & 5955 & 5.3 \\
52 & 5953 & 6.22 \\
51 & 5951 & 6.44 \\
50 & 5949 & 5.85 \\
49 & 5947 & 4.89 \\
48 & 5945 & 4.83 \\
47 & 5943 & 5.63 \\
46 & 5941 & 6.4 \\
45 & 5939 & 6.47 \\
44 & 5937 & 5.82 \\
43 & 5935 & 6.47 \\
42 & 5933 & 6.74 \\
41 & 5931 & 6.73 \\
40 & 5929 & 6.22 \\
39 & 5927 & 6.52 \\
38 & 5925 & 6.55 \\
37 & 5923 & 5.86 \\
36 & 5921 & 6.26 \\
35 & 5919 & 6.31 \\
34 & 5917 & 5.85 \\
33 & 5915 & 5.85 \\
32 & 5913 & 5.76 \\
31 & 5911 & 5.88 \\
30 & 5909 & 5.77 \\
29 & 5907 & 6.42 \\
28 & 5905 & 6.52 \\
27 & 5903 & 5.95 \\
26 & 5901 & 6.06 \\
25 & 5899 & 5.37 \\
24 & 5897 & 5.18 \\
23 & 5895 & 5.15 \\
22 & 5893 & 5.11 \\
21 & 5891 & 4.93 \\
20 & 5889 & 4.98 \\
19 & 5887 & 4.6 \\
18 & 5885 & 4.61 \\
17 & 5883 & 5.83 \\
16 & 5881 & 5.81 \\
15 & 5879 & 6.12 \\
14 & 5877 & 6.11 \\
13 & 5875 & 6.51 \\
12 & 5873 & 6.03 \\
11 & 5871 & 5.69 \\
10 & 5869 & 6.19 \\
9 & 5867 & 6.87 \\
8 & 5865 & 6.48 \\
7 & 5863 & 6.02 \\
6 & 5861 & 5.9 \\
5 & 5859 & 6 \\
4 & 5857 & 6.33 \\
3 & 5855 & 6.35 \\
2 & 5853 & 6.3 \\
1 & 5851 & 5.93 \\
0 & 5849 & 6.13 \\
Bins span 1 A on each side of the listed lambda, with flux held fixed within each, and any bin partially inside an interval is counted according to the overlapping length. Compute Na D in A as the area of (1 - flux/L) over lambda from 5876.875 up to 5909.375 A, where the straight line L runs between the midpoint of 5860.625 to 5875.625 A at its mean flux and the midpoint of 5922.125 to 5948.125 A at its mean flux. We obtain 3.3 A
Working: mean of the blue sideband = 6.22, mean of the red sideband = 6.09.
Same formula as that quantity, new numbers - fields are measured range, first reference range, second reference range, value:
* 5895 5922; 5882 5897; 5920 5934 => -0.8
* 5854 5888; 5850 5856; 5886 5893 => -2.6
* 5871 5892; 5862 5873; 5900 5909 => 2.2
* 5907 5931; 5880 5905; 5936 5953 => -2.3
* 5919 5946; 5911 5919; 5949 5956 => -1.2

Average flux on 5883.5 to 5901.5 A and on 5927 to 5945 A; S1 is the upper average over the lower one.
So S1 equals 1.2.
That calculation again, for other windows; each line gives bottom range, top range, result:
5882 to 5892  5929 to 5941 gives 1.29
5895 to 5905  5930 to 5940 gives 1.14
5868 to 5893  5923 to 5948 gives 1.09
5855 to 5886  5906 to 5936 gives 1.03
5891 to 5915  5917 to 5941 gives 1.11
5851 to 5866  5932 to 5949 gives 0.96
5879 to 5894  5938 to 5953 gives 1.12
